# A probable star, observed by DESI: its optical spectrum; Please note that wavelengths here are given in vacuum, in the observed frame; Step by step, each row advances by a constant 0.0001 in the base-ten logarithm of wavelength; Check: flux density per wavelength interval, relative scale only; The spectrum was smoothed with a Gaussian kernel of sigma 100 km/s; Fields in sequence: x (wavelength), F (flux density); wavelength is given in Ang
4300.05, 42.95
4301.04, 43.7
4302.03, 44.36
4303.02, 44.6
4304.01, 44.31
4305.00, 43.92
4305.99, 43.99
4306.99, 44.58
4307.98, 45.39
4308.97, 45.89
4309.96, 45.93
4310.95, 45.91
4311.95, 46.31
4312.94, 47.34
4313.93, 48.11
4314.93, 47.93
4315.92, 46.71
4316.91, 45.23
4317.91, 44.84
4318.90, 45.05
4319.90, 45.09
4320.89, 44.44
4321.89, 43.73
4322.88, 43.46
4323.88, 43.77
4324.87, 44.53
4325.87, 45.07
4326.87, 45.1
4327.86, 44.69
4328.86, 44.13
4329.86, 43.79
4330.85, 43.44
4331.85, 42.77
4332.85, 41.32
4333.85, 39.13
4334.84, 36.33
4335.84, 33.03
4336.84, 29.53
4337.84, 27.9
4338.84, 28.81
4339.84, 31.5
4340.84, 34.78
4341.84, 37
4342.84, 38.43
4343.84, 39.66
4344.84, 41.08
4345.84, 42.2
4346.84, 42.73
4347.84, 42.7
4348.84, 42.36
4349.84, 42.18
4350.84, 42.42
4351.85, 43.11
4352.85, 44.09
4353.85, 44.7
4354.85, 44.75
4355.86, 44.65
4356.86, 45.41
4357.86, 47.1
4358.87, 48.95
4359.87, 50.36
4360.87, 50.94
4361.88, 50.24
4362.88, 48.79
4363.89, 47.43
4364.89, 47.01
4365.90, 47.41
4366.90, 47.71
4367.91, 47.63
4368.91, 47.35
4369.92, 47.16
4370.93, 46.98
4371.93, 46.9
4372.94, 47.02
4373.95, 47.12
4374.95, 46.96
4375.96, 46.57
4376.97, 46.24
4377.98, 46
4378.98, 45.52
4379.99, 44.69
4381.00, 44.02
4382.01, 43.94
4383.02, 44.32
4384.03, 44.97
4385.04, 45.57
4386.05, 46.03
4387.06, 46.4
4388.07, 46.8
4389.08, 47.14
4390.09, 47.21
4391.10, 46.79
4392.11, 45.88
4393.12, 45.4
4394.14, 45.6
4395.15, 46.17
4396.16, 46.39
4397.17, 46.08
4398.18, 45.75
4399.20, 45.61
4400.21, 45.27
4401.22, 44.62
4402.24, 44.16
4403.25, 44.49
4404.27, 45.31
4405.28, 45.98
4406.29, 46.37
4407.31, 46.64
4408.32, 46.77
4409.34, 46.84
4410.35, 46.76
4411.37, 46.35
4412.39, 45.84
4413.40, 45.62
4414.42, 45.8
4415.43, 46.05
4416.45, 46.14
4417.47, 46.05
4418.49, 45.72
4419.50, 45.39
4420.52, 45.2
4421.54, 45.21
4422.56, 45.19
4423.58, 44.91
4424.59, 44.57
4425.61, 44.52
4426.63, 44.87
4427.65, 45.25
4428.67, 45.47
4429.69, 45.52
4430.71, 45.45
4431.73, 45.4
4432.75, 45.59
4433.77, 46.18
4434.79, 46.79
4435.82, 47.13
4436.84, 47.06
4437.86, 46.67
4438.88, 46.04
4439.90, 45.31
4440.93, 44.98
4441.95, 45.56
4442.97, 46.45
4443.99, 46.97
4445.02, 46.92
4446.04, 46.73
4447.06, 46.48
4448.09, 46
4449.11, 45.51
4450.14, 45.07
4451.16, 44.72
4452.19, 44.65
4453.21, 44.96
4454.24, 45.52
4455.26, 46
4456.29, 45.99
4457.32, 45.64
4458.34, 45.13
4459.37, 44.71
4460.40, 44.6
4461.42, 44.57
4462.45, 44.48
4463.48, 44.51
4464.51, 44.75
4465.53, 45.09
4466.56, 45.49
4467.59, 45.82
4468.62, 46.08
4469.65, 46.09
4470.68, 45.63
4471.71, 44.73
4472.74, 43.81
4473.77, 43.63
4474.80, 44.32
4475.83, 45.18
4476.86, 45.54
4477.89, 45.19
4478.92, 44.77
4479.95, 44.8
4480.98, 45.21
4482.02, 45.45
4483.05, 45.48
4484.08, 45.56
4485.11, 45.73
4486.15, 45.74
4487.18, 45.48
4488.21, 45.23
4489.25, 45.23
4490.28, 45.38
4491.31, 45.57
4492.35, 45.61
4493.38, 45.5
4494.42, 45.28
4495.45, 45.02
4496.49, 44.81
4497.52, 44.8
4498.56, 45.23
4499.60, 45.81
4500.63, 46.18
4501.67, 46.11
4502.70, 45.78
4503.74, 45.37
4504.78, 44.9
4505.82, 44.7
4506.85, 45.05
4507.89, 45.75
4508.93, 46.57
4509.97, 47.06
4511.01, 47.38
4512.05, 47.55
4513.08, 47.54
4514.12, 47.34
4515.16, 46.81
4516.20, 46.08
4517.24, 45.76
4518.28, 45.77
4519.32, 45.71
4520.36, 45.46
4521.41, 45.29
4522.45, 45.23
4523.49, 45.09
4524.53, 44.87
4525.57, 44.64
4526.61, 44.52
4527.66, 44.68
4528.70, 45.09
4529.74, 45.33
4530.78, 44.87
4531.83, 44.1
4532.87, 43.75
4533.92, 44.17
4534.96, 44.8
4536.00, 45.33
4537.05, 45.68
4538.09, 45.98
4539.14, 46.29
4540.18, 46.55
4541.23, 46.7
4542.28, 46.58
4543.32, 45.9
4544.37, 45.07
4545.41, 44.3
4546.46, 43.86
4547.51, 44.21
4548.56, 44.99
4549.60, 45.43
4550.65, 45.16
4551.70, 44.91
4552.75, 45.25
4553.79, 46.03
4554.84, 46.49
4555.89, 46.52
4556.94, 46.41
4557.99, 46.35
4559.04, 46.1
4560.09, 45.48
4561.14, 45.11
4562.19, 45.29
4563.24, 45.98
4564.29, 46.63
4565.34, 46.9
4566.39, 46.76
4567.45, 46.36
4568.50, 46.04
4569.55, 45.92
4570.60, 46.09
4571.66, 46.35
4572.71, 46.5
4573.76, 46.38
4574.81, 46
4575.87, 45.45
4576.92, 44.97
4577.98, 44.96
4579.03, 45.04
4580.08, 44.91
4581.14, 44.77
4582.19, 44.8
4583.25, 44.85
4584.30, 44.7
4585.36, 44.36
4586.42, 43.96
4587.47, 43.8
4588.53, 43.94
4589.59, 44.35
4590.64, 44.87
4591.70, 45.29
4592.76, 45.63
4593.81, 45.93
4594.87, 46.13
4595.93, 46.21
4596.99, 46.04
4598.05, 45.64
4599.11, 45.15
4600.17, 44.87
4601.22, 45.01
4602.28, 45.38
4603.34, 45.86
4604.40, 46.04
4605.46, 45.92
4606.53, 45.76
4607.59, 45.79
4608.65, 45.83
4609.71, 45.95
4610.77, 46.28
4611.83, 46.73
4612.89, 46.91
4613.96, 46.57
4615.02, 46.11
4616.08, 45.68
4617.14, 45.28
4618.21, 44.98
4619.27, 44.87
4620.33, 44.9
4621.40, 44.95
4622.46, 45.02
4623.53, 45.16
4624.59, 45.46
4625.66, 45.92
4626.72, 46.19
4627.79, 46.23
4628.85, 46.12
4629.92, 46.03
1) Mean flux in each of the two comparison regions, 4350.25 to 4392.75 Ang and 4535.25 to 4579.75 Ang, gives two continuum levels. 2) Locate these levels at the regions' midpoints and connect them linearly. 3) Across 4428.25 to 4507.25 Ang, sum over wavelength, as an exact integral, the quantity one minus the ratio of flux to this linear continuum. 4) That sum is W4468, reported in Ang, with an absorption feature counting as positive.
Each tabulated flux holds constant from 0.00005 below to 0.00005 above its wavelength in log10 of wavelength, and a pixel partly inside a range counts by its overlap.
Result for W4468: 1.1 Ang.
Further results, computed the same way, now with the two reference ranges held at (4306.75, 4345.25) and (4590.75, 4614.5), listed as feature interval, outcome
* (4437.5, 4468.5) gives -1.3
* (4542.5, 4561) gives -0.1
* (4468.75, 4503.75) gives -0.9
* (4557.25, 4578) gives -0.3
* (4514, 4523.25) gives -0.3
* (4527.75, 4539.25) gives 0.0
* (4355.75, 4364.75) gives -1.3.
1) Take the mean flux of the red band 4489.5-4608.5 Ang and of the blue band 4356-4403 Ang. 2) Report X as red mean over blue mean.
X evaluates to 1.0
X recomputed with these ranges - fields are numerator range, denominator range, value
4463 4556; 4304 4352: 1.08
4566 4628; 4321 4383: 1.05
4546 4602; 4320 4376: 1.05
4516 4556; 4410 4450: 0.99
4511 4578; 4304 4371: 1.05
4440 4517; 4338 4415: 1.01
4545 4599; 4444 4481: 1.00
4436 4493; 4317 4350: 1.12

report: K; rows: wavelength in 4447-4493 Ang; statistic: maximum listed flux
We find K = 46.48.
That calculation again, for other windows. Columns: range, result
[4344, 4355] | 44.75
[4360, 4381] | 50.94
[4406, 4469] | 47.13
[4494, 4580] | 47.55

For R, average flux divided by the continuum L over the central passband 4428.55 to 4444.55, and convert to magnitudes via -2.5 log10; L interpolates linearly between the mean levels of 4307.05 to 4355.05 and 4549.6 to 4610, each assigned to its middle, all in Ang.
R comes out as -0.06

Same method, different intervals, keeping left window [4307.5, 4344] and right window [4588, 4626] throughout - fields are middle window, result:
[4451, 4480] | -0.034 mag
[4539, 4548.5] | -0.017 mag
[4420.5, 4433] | -0.050 mag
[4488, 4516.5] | -0.041 mag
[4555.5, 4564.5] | -0.024 mag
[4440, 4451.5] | -0.062 mag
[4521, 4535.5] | -0.006 mag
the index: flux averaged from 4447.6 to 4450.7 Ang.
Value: 45.6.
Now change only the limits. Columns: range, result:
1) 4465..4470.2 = 45.7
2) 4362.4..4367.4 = 47.7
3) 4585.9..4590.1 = 44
